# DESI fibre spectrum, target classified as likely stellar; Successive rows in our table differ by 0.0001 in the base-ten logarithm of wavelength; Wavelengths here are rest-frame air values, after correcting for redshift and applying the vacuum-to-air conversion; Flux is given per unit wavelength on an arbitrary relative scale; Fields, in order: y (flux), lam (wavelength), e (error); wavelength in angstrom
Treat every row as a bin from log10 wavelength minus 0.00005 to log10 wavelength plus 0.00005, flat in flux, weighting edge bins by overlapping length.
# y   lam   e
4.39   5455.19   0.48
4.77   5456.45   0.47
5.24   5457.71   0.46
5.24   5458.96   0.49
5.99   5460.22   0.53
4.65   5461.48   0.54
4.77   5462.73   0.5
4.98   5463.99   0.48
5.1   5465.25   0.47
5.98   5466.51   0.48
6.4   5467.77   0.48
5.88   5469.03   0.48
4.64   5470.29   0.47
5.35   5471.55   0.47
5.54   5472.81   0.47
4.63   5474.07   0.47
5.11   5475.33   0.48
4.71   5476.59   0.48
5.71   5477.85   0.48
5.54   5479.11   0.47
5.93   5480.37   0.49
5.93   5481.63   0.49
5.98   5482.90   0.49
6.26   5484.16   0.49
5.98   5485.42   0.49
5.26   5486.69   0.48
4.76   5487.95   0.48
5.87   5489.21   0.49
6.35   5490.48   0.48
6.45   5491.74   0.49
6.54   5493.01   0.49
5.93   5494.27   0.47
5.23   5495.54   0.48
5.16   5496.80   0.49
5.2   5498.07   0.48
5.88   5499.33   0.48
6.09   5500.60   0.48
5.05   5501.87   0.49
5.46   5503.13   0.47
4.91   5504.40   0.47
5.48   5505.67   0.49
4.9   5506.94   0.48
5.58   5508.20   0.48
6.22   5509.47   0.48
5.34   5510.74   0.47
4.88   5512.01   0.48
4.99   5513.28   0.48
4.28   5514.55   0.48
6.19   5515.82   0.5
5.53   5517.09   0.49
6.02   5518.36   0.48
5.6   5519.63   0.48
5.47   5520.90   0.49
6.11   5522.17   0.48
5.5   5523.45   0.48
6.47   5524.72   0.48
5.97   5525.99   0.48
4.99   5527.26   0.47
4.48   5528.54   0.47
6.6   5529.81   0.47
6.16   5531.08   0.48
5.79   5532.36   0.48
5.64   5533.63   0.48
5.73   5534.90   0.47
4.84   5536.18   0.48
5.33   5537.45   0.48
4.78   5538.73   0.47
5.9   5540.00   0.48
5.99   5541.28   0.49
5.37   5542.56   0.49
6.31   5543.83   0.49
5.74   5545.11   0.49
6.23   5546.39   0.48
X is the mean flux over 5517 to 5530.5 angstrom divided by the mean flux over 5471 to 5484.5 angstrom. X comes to 1.04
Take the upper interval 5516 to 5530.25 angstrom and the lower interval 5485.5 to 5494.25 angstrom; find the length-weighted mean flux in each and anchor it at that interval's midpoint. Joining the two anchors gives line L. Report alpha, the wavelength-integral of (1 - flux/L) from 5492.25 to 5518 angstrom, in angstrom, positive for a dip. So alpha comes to 1.6 angstrom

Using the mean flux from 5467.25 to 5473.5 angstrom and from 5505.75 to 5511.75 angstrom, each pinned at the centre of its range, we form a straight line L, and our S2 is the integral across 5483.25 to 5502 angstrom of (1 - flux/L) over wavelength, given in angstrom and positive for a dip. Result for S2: -0.9 angstrom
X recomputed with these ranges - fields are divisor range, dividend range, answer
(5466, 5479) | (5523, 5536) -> 1.06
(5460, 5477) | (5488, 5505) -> 1.08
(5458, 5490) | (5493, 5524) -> 1.01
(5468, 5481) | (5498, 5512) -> 1.02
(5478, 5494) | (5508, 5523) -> 0.93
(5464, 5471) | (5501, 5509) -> 0.95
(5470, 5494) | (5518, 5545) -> 1.01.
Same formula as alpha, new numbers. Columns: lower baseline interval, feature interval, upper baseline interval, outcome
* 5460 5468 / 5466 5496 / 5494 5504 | -1.5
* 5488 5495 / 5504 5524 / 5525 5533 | 1.4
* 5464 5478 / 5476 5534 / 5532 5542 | -2.1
